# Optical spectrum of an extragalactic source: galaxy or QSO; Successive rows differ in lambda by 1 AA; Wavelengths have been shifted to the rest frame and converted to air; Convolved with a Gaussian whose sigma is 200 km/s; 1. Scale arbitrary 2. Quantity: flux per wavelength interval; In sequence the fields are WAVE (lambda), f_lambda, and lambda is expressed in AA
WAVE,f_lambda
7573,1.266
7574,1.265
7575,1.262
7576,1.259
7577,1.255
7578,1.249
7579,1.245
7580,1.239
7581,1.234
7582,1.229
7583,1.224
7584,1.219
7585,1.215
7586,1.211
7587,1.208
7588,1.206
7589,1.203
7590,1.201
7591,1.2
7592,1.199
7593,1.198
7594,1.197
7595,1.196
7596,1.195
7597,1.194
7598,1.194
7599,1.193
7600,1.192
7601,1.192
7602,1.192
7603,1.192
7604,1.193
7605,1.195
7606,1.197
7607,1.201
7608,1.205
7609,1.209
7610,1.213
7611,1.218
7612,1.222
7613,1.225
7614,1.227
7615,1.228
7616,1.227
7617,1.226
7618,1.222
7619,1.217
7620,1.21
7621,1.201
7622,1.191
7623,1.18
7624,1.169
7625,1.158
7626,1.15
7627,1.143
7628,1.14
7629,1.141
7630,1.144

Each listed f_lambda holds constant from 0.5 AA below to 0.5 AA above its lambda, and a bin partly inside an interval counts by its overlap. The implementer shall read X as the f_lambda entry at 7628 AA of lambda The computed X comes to 1.14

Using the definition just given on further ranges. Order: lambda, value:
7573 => 1.266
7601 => 1.192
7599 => 1.193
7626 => 1.15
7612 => 1.222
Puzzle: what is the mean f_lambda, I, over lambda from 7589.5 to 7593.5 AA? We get 1.2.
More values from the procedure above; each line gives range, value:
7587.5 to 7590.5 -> 1.2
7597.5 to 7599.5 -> 1.19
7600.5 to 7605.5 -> 1.19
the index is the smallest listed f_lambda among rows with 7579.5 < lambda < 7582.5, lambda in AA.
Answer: 1.229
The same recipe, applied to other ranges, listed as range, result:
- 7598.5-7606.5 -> 1.192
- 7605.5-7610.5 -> 1.197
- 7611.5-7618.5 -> 1.222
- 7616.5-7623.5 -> 1.18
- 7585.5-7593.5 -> 1.198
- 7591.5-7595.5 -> 1.196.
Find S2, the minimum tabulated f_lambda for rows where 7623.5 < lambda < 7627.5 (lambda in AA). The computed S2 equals 1.143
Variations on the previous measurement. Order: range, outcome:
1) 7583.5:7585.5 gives 1.215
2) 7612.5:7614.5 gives 1.225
